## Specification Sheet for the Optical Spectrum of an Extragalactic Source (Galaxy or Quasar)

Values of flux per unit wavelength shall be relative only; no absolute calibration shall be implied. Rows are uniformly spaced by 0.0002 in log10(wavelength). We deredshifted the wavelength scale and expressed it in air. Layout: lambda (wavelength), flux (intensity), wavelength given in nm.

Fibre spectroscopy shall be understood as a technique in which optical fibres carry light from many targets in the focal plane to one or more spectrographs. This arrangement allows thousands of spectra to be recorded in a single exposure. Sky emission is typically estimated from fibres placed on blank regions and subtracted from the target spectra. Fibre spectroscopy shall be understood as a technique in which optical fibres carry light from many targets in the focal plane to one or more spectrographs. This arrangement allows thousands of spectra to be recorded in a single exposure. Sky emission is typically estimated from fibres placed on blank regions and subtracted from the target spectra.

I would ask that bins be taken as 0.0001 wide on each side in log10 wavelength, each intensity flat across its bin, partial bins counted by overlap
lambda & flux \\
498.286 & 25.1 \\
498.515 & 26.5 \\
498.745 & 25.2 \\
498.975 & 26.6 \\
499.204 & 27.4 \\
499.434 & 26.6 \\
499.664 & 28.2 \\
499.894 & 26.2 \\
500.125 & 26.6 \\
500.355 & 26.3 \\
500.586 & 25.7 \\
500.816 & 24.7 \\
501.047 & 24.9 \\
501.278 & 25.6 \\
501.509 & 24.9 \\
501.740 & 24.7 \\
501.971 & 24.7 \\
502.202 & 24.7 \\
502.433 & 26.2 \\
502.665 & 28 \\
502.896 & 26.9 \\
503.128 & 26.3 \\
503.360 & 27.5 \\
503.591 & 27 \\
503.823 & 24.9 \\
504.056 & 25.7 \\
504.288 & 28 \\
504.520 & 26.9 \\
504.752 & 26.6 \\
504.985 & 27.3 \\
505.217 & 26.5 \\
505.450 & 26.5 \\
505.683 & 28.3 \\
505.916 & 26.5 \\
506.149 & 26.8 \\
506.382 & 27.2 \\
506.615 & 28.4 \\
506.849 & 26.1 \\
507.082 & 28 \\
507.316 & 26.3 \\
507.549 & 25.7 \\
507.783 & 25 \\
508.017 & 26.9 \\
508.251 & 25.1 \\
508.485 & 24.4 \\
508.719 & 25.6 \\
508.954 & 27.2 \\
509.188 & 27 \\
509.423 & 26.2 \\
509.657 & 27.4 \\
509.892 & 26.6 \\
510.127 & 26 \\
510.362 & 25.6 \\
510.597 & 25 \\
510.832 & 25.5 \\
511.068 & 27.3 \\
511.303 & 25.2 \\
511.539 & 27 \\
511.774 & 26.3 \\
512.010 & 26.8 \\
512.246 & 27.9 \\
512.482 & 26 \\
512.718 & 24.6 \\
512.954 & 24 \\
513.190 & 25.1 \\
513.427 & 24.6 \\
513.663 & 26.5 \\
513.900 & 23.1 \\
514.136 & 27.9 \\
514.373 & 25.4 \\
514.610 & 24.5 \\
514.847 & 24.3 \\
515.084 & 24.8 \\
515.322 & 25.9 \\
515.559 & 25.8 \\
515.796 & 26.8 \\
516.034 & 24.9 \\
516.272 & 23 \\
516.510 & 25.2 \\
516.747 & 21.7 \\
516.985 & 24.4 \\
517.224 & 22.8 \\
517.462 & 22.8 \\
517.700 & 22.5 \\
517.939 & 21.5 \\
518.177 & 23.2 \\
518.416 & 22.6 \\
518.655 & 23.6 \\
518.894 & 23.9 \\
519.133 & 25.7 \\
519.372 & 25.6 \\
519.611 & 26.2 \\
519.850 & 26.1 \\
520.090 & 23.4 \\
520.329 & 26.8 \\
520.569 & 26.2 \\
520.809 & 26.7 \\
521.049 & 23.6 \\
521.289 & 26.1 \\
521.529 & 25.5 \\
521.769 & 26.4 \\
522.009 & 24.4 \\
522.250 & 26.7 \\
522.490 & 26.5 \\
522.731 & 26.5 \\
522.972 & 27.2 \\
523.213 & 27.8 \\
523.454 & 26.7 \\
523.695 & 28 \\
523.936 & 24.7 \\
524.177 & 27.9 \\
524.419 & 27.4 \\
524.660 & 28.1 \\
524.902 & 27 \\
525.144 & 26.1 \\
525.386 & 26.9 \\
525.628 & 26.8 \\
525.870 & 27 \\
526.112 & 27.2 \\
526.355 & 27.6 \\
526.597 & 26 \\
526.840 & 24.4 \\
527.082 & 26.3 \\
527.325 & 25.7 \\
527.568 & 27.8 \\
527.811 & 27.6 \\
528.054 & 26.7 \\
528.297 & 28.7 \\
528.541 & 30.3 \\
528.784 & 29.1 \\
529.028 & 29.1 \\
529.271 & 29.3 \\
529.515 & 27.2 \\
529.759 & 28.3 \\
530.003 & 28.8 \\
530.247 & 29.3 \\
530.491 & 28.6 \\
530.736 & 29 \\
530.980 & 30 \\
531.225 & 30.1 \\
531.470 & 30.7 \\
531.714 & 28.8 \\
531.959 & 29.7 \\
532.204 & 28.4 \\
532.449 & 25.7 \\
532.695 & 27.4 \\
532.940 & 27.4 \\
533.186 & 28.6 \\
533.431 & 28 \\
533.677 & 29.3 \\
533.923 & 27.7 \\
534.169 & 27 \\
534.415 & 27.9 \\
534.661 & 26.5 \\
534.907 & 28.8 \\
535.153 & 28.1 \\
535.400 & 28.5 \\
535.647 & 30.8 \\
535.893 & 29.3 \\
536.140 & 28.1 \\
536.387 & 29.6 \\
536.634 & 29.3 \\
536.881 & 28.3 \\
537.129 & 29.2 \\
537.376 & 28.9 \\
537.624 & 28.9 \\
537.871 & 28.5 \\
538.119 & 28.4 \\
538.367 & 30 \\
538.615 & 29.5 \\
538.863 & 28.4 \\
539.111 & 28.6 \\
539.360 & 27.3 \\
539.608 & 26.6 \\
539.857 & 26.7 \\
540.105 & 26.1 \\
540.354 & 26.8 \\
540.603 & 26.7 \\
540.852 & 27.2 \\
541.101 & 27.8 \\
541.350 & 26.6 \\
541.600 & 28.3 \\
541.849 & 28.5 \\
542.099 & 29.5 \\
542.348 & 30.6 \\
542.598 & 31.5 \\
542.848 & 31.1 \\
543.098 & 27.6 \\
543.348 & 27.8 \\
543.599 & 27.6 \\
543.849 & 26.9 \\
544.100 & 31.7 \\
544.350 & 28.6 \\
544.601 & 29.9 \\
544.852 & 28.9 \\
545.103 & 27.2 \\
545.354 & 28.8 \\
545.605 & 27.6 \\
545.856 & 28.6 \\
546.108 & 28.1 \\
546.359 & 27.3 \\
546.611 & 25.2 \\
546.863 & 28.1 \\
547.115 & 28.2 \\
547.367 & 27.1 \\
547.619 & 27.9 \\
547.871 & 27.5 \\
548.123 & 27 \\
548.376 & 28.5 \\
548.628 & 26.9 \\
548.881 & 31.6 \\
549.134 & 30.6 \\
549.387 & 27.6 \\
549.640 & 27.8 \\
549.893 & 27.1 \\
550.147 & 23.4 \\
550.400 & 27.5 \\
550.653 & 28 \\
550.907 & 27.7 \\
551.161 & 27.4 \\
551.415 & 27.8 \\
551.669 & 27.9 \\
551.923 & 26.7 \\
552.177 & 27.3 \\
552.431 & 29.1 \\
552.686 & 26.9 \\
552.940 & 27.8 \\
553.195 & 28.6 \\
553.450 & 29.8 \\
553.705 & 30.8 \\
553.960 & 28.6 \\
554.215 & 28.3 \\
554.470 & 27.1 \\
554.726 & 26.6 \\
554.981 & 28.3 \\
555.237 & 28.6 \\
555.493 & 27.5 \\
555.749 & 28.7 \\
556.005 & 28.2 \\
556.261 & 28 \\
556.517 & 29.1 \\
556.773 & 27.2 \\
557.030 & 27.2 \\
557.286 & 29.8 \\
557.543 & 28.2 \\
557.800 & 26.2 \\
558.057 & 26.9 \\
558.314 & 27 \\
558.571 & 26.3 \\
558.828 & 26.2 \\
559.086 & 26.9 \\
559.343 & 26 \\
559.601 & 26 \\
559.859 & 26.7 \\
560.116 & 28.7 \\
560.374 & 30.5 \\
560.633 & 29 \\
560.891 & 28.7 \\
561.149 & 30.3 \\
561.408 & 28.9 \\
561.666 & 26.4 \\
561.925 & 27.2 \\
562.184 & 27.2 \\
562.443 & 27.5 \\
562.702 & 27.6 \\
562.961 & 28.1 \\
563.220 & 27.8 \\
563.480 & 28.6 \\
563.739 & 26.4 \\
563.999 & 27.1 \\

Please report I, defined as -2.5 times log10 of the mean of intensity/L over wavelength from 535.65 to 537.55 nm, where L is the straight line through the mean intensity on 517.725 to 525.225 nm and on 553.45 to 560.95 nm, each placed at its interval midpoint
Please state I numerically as -0.10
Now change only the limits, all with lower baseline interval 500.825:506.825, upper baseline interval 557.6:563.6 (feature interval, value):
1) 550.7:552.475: -0.009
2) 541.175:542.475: -0.057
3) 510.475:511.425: 0.034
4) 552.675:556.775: -0.033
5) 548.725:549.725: -0.077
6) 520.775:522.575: 0.045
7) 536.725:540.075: -0.048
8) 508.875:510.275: -0.007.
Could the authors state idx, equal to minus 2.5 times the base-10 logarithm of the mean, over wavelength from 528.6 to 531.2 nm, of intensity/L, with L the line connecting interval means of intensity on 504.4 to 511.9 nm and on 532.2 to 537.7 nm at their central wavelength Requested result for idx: -0.04 mag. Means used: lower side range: 26.5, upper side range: 28.3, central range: 29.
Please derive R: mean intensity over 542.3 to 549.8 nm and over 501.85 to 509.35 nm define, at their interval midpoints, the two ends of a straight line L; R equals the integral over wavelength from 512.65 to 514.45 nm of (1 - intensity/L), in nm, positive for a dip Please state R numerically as 0.12 nm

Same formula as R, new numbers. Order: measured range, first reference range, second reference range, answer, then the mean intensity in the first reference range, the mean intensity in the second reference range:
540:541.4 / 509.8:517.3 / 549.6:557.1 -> 0.01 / 25.3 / 27.8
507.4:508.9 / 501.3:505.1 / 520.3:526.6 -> 0.05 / 26.3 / 26.6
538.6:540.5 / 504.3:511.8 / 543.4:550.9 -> 0.02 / 26.5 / 28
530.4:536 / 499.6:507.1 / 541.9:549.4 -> -0.13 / 26.4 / 28.5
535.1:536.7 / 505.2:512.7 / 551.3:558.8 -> -0.11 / 26.4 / 27.9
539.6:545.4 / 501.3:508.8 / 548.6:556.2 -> -0.14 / 26.4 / 28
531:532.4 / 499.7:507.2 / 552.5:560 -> -0.12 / 26.4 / 27.7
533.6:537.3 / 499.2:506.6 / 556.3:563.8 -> -0.19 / 26.4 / 27.7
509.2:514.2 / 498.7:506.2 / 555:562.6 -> 0.12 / 26.3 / 27.8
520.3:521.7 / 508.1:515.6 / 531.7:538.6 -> 0.06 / 25.8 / 28.5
